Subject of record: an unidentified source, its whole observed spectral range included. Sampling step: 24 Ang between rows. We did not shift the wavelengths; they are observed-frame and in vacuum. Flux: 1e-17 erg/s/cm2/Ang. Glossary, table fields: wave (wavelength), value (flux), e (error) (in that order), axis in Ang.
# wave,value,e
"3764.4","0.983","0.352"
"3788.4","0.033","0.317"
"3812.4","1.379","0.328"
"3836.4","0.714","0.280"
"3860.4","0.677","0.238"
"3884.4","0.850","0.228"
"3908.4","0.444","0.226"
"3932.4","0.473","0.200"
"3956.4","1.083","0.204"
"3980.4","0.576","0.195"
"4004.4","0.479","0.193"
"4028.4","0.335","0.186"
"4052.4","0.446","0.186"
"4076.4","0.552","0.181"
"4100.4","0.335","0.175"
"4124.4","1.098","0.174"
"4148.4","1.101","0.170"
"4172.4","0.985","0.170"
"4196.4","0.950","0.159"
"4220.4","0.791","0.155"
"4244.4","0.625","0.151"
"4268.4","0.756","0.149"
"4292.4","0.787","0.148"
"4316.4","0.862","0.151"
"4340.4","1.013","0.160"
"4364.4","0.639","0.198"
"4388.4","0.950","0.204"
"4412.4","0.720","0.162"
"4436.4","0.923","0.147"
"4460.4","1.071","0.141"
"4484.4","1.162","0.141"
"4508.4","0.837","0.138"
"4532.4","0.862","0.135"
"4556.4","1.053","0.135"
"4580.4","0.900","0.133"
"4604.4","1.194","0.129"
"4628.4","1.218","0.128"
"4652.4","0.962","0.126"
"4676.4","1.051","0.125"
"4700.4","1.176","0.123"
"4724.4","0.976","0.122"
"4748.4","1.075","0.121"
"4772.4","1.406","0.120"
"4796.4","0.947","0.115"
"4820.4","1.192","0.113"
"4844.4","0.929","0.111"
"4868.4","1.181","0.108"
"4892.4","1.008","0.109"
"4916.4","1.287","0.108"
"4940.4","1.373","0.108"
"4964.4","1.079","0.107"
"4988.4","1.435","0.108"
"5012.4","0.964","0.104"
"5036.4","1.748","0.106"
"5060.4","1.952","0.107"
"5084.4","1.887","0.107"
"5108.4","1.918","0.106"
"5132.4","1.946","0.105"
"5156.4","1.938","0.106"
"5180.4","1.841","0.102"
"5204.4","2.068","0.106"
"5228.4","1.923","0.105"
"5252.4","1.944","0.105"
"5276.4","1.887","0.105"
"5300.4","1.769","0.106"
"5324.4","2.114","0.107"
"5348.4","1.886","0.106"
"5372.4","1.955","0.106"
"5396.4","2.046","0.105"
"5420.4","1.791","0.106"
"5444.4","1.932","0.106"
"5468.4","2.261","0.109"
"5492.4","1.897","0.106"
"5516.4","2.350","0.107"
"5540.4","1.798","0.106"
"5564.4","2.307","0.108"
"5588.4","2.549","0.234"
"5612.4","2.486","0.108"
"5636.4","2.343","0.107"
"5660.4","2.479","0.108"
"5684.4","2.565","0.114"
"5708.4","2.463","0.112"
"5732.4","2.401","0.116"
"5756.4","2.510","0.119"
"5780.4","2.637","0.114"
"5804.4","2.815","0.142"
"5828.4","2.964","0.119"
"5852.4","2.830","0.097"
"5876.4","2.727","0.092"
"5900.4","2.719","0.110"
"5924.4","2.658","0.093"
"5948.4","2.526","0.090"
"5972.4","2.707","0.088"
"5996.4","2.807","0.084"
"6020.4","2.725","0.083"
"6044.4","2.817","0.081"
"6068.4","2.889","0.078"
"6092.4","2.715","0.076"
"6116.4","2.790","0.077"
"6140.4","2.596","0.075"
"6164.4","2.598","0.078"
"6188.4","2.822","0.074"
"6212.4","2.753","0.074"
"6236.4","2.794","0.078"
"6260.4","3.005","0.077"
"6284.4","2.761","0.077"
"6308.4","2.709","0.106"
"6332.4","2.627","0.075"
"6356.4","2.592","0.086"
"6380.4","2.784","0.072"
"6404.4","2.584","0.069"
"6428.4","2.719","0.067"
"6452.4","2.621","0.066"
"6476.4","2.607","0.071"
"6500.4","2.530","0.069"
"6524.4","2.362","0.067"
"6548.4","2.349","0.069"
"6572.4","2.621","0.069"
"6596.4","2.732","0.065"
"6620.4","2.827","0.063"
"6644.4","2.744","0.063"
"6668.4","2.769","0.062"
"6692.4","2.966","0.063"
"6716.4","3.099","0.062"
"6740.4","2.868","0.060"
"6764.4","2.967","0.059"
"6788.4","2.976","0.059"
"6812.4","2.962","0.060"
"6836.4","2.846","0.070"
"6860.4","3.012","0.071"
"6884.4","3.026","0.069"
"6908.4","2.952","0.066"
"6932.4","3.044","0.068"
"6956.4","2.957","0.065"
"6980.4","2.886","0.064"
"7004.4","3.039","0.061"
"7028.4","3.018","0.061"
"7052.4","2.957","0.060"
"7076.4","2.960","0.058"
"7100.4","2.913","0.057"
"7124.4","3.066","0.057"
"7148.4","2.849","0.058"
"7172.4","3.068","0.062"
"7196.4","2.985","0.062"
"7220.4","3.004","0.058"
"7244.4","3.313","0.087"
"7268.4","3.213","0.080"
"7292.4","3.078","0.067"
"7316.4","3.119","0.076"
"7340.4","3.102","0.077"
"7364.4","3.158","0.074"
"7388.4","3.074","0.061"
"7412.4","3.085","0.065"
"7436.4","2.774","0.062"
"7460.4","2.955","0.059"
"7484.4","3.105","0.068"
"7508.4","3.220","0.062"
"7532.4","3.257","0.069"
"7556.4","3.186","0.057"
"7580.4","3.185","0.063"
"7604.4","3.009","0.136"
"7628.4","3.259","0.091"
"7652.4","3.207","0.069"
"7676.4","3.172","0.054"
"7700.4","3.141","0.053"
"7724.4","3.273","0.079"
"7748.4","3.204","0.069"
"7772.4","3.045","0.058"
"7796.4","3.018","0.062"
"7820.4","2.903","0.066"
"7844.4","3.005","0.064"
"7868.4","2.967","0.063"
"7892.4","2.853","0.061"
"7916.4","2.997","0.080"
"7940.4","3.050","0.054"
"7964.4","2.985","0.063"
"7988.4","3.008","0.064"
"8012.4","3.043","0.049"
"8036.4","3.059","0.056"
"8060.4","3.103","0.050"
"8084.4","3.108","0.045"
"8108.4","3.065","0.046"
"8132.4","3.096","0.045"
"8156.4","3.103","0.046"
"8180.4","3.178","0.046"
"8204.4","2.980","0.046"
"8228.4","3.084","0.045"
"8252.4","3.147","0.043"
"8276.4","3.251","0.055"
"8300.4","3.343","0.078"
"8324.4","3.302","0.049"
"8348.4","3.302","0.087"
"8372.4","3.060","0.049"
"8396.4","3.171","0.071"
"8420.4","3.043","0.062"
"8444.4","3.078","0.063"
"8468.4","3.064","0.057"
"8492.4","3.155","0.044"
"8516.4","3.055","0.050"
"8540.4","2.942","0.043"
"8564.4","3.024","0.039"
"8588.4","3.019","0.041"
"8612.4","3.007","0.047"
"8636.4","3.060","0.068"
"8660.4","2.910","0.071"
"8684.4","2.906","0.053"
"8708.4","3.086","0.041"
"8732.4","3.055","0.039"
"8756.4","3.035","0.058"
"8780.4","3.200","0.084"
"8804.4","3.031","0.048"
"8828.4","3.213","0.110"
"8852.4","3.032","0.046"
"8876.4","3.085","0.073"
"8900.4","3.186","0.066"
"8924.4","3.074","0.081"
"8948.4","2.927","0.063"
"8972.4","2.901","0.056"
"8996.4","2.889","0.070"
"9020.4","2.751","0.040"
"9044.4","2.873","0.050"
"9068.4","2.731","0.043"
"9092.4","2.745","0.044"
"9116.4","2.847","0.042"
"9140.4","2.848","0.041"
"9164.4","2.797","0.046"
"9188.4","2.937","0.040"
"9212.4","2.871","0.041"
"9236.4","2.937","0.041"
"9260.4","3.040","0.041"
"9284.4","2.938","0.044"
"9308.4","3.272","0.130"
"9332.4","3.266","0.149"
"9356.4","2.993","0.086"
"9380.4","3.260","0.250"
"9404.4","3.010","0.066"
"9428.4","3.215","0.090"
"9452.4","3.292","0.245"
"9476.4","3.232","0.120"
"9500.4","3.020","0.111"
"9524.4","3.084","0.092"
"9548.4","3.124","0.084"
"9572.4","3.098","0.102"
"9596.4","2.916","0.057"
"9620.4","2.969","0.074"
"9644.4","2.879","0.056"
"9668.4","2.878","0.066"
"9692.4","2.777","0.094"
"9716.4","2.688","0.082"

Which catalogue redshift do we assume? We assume 0.263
